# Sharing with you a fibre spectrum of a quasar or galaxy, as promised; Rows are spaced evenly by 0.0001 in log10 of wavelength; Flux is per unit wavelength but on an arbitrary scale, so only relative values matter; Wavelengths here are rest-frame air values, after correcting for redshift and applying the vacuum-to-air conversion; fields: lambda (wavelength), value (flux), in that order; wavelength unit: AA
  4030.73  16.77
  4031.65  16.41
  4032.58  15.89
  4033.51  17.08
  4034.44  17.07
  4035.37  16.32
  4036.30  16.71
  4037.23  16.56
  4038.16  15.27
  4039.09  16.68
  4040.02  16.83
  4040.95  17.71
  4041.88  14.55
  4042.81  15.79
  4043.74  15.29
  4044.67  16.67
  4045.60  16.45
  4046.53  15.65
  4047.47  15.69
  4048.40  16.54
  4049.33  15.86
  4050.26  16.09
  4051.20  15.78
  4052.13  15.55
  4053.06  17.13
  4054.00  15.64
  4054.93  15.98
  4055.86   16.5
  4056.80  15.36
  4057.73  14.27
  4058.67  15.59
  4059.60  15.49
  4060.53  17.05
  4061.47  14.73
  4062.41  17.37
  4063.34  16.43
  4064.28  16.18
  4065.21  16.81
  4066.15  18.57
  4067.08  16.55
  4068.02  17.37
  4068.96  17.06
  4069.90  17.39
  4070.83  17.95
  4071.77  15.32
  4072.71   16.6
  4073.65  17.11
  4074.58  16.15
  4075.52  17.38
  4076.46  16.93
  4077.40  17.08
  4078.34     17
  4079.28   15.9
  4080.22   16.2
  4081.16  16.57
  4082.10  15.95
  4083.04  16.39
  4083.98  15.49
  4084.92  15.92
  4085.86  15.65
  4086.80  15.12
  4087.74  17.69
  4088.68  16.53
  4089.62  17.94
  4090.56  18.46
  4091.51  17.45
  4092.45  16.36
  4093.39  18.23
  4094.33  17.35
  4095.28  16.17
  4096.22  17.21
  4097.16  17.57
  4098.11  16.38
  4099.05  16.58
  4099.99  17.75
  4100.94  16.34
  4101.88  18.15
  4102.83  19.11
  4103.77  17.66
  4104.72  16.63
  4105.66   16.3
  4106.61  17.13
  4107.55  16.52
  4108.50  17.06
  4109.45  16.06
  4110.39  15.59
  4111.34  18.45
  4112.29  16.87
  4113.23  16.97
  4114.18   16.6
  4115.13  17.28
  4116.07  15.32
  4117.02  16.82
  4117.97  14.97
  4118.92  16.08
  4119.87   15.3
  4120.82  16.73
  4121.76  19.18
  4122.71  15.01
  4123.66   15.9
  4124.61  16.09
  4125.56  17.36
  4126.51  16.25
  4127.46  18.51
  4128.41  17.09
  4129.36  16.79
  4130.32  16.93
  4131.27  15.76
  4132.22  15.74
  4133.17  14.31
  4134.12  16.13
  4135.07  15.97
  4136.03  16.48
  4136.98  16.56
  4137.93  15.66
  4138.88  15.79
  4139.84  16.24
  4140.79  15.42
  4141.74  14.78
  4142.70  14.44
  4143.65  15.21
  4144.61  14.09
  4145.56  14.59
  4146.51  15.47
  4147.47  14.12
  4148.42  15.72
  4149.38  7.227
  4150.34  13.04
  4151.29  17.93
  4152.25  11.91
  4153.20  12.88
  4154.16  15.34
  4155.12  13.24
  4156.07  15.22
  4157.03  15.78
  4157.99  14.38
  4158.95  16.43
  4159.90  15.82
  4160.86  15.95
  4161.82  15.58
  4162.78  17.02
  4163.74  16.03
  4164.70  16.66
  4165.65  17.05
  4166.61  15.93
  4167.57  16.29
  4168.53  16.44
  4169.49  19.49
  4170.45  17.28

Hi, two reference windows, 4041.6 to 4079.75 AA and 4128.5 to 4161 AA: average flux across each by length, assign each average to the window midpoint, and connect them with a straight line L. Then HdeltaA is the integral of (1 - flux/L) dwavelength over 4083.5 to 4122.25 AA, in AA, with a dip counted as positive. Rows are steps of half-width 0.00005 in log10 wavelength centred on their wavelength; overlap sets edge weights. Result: -2.9 AA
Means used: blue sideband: 16.3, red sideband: 15.1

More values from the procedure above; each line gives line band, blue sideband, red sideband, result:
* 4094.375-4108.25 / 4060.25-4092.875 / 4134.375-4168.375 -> -0.79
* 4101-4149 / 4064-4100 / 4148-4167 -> -1.46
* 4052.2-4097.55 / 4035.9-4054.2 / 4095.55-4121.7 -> -0.38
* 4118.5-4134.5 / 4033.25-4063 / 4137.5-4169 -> -1.13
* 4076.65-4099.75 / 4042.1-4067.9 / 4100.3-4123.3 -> -0.33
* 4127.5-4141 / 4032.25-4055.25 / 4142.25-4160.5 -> -1.37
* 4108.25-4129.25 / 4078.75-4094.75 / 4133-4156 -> -1.40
